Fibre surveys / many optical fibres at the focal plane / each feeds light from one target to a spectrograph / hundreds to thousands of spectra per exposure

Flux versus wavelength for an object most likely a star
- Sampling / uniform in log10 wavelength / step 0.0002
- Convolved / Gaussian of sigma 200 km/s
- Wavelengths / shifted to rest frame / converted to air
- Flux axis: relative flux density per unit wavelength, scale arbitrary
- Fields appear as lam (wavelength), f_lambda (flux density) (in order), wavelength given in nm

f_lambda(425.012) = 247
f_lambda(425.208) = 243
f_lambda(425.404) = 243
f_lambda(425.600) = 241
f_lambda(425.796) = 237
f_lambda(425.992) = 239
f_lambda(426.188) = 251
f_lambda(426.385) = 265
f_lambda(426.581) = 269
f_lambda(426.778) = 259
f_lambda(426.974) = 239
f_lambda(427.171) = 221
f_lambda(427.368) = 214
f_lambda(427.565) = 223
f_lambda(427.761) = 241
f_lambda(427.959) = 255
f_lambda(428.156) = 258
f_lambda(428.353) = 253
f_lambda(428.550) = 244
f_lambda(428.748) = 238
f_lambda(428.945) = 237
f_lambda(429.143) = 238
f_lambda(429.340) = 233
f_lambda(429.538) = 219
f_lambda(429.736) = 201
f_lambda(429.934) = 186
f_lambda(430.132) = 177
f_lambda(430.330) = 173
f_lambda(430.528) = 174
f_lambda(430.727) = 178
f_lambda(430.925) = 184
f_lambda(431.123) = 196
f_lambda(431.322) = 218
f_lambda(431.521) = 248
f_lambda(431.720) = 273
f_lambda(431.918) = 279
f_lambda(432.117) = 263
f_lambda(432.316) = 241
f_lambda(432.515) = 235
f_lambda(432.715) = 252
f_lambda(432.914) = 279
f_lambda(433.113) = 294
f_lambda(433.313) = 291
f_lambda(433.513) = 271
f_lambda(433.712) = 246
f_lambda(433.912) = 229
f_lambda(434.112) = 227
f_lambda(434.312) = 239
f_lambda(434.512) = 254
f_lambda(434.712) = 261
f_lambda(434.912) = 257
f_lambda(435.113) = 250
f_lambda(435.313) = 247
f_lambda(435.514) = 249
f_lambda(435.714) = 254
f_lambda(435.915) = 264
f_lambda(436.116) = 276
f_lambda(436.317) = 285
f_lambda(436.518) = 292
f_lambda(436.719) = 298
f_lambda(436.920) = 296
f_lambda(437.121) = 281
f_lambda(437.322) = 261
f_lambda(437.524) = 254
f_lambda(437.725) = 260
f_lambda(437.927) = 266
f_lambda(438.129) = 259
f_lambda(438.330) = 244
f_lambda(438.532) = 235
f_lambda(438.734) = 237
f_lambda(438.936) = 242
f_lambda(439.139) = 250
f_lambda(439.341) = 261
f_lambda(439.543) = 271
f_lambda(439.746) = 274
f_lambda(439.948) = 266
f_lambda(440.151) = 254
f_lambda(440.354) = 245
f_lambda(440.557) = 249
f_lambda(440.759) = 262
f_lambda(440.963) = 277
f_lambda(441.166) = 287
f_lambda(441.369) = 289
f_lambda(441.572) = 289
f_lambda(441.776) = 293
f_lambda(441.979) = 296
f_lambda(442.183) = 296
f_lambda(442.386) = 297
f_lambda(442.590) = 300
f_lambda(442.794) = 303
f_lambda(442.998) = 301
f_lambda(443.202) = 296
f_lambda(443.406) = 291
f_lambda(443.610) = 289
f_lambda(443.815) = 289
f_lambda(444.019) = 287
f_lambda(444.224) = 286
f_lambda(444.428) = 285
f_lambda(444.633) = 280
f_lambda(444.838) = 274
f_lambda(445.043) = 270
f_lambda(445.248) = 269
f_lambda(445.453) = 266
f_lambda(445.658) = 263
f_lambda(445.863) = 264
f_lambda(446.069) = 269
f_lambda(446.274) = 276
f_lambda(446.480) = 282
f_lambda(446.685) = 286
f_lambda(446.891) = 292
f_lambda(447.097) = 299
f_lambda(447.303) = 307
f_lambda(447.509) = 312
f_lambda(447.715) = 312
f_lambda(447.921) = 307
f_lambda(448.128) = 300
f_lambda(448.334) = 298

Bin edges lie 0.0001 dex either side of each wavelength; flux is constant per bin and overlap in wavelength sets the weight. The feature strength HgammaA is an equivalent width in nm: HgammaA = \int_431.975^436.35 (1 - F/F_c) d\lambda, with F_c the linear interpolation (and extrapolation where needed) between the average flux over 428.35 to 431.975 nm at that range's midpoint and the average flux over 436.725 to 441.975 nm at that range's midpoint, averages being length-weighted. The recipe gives -0.36 nm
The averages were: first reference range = 217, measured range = 257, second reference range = 265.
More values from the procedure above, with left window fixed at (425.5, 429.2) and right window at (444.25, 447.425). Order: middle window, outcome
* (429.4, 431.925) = 0.44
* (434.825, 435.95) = 0.03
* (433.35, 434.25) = 0.03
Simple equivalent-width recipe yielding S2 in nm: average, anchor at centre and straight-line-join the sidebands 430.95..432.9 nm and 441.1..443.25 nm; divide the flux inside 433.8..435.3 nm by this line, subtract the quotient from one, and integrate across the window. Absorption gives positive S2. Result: 0.07 nm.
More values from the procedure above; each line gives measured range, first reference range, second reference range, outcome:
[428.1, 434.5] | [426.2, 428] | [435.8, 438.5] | 0.53 nm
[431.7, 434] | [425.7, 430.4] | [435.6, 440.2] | -0.14 nm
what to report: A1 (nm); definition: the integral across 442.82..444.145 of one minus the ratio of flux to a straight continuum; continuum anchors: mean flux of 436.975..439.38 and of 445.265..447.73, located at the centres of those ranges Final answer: -0.09 nm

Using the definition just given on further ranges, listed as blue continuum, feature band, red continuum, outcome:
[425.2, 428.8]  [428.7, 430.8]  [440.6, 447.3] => 0.385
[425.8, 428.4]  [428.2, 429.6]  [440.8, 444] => 0.064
